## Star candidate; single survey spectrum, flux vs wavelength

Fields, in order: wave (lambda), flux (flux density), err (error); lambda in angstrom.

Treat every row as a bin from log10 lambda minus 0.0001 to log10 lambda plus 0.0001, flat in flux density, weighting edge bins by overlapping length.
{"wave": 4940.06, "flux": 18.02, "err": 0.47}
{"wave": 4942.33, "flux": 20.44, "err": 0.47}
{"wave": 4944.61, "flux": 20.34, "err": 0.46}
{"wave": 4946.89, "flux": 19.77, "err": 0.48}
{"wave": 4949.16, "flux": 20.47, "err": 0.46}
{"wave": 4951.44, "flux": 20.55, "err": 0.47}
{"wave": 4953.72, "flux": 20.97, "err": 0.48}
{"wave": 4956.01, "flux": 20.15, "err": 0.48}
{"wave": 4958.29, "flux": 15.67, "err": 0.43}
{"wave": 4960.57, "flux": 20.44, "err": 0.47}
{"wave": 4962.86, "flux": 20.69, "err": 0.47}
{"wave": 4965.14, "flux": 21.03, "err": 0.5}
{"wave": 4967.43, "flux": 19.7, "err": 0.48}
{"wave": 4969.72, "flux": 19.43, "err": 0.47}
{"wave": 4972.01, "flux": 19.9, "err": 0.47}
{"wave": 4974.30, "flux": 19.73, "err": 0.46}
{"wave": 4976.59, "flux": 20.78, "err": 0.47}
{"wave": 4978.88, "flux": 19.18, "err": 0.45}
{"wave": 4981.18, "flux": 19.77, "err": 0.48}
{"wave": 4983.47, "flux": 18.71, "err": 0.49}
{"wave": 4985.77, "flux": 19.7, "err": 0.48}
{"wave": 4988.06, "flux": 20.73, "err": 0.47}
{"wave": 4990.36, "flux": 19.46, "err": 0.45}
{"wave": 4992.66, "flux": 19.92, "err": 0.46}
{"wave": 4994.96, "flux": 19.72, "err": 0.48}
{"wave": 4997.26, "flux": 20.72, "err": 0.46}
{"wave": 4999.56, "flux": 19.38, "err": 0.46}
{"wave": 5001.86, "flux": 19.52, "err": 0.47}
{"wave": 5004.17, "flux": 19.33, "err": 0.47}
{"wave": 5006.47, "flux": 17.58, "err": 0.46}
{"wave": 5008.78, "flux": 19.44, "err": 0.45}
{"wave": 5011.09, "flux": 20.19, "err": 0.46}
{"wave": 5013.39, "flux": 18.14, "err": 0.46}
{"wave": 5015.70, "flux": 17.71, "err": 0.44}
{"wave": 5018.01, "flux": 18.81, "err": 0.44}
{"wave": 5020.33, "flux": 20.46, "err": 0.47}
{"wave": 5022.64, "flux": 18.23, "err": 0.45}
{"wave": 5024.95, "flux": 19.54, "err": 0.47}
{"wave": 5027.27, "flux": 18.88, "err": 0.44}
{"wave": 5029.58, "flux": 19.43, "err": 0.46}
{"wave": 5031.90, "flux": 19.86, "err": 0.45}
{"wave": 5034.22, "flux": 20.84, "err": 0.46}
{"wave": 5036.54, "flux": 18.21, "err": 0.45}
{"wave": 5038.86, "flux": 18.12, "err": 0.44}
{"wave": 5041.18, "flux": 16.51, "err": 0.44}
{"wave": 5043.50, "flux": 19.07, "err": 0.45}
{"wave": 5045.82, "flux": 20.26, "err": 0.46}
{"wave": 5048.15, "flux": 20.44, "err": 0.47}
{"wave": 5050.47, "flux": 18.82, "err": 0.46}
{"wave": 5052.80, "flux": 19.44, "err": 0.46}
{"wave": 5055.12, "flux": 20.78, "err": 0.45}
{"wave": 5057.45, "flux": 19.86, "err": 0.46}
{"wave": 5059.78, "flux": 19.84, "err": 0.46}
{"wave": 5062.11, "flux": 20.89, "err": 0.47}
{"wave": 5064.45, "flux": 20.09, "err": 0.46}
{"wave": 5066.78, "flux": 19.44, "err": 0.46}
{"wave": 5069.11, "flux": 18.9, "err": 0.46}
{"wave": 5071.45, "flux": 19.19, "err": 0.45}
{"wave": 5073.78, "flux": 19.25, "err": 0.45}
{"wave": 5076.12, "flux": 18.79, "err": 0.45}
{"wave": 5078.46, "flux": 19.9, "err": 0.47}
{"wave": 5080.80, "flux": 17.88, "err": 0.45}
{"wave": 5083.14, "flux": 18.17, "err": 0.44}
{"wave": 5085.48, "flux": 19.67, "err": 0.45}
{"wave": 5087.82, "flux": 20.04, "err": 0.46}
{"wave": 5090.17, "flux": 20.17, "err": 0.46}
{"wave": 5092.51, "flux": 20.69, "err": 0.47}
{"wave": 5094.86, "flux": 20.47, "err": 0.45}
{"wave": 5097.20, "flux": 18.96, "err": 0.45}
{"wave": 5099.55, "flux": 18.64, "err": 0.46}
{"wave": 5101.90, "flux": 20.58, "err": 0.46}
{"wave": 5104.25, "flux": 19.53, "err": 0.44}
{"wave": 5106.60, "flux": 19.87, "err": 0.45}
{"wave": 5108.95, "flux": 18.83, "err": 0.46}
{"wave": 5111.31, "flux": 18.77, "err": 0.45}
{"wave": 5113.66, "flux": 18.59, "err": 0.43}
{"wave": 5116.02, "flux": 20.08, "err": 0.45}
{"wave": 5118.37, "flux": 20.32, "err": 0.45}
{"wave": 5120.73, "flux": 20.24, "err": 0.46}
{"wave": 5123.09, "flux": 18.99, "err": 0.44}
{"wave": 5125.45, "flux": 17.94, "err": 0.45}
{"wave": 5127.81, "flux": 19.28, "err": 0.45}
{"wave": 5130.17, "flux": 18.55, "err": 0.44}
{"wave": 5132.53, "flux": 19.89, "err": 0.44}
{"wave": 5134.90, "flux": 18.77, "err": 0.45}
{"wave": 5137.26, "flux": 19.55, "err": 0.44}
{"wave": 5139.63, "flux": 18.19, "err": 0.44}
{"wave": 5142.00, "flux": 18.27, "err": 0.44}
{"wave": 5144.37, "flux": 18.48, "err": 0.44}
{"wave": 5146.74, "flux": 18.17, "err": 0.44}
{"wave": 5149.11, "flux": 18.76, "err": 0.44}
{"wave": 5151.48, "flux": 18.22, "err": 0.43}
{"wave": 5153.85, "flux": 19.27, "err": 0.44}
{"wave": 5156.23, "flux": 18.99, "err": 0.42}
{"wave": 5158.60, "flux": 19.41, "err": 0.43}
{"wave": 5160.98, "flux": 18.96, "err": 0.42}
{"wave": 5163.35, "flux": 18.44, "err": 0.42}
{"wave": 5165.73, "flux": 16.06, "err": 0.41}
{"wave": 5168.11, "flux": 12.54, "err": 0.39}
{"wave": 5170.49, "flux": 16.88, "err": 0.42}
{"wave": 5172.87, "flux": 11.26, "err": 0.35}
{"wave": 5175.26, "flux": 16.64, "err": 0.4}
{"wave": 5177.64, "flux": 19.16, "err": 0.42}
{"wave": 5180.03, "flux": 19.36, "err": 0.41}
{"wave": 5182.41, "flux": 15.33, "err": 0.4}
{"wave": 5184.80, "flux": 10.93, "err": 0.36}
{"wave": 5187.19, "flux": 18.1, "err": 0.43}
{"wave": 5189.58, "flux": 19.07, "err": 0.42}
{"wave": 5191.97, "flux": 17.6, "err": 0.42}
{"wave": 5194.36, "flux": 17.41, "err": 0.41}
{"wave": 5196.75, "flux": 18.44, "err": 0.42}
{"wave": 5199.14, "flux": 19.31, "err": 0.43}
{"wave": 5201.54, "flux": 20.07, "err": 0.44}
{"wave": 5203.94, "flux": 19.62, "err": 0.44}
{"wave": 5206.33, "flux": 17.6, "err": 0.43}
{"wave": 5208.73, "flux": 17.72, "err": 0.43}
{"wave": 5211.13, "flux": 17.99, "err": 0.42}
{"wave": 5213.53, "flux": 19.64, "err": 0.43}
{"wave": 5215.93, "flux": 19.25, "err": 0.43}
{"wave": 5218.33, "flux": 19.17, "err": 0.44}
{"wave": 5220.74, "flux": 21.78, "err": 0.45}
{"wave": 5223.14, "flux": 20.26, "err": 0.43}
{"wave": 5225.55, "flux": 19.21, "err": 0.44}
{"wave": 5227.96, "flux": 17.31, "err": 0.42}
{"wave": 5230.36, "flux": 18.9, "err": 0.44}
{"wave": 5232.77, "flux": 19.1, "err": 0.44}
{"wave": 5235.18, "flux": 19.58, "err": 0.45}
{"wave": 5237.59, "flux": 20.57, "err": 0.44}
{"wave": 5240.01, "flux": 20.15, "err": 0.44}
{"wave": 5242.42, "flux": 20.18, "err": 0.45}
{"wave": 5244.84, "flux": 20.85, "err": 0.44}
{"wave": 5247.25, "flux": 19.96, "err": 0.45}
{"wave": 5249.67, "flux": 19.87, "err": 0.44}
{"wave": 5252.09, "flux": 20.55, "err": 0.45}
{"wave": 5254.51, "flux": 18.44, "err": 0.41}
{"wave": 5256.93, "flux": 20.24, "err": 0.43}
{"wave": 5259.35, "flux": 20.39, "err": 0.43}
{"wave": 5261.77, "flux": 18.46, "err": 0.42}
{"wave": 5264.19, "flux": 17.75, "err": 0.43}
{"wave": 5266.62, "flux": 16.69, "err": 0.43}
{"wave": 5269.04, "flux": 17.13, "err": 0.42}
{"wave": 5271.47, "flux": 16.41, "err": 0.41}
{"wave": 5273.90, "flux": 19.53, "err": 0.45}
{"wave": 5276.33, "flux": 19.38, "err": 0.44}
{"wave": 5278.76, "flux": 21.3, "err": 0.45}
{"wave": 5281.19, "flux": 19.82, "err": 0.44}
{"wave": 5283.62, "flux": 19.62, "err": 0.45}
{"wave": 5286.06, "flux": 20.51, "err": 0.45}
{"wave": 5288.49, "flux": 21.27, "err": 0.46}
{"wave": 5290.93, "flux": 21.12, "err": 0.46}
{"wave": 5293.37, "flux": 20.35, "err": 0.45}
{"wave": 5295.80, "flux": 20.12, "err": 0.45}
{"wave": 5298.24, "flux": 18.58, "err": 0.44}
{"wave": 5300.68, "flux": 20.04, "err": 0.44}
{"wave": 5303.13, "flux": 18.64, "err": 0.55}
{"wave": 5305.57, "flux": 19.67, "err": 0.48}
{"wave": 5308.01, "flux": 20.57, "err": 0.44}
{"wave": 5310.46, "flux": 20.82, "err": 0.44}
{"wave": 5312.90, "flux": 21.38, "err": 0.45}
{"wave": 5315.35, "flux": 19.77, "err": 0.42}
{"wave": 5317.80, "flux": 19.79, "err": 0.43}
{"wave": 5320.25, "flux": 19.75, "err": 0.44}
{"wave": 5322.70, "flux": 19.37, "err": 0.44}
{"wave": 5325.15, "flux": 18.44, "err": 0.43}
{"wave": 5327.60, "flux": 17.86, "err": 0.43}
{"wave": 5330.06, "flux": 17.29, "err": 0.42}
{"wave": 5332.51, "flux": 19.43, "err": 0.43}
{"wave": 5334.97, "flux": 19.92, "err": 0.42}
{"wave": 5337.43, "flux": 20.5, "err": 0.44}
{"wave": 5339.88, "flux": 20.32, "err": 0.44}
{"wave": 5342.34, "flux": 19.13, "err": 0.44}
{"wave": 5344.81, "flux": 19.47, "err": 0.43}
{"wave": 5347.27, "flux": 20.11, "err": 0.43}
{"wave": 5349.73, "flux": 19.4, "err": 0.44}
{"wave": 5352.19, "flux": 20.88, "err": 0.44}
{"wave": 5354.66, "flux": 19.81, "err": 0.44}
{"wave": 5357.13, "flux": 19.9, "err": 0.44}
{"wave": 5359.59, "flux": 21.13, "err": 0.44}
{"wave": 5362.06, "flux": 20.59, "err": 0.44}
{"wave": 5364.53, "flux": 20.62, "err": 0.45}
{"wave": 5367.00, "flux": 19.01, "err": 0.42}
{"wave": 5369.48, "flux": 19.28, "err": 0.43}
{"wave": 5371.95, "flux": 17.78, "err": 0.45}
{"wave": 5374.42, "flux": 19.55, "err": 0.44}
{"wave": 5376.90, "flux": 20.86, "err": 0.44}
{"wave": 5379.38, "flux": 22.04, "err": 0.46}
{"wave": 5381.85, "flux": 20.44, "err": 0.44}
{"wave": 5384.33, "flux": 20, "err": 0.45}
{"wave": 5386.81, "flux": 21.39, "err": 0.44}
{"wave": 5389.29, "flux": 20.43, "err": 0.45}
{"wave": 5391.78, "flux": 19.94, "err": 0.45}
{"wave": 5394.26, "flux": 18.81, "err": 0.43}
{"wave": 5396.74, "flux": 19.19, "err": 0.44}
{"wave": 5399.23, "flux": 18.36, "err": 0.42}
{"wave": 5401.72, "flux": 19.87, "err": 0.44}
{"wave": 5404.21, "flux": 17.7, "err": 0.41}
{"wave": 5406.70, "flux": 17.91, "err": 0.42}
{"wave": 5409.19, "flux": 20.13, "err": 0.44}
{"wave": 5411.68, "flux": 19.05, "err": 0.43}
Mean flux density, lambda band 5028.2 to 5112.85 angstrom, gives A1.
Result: 19.4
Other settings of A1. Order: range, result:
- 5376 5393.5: 20.7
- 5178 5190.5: 16.7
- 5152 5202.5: 17.3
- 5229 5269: 19.4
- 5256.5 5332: 19.4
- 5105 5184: 18.2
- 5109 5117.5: 19.1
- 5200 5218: 18.9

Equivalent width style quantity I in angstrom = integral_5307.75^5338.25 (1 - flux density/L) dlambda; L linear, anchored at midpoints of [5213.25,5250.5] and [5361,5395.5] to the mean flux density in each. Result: 0.6 angstrom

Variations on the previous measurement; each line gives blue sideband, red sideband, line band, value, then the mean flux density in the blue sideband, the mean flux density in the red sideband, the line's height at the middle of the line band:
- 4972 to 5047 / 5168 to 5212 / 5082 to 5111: -2.1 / 19.3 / 17.2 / 18.3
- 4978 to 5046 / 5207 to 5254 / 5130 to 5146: 0.5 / 19.2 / 19.5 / 19.4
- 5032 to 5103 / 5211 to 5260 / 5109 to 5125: 0.1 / 19.5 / 19.7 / 19.5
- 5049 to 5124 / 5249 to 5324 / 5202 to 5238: 0.8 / 19.6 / 19.6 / 19.6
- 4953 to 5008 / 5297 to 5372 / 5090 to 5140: 0.7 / 19.7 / 19.7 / 19.7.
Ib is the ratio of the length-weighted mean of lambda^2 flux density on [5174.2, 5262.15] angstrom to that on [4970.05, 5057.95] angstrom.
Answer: 1.1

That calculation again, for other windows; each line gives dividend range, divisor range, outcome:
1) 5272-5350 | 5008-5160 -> 1.12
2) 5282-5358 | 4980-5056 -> 1.15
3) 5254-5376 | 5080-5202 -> 1.14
